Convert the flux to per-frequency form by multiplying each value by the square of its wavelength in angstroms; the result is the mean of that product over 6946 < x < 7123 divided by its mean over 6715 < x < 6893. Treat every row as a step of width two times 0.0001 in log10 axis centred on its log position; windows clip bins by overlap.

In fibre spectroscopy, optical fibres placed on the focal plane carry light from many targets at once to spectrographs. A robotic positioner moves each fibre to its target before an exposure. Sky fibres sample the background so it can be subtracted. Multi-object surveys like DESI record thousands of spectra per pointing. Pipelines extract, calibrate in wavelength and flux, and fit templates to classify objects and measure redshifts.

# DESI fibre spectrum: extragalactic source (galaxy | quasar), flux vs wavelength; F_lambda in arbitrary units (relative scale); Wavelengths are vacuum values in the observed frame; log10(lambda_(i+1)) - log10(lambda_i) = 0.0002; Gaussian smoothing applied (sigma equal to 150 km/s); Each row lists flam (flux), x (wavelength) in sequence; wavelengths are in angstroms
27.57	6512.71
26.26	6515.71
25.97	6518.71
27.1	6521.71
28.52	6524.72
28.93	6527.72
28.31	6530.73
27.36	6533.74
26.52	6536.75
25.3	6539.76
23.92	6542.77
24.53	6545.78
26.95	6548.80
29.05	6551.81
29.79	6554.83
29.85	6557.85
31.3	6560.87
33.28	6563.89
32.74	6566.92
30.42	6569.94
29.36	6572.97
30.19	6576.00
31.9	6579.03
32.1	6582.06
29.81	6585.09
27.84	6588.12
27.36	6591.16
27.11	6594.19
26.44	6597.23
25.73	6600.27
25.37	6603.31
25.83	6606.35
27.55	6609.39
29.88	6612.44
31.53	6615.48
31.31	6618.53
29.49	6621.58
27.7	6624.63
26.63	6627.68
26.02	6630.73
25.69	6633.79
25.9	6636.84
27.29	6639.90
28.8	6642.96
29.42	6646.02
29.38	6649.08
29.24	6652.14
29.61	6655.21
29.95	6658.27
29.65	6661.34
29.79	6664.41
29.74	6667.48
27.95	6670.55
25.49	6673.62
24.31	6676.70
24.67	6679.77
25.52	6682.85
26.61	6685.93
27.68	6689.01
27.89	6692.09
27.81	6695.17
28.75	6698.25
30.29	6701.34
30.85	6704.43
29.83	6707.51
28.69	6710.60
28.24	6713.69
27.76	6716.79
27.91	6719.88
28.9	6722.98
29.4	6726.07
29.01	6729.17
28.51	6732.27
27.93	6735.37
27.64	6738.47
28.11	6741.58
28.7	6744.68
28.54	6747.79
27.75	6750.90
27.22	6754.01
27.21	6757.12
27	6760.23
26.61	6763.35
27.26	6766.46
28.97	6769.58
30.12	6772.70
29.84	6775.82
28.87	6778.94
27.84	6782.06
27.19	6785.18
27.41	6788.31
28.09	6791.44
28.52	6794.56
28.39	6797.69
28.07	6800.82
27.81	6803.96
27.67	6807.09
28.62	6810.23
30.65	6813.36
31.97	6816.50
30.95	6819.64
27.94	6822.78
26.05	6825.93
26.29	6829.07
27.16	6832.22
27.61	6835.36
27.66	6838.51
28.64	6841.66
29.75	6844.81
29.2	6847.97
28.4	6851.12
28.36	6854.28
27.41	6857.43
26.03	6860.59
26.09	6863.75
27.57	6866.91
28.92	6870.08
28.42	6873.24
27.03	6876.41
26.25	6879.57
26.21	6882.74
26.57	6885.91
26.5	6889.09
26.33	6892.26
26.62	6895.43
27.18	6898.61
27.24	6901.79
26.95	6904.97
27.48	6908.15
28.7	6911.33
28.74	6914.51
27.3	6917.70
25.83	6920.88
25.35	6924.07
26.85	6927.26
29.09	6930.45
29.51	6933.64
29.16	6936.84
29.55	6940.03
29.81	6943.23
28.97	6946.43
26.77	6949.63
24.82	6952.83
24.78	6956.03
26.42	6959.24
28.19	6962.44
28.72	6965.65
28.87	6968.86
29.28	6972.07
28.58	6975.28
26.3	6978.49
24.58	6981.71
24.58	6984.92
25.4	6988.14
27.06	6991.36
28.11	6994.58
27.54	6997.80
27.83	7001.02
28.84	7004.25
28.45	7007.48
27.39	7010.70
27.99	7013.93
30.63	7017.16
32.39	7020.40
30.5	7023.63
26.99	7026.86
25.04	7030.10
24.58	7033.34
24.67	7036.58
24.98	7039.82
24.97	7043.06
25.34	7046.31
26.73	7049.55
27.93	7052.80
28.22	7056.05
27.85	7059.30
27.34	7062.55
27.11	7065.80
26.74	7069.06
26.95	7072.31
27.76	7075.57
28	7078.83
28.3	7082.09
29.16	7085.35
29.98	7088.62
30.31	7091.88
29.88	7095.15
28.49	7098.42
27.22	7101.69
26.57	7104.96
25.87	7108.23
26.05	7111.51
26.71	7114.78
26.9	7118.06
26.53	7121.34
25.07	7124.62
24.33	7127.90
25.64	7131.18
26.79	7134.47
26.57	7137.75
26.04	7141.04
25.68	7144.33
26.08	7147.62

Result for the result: 1.0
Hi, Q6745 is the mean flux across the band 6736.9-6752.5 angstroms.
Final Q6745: 28.1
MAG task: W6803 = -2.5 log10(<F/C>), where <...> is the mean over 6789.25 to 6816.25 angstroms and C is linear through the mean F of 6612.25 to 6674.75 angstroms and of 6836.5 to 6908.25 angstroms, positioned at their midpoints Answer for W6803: -0.03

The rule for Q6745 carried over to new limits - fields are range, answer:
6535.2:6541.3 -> 25.9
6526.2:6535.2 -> 28.2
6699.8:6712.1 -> 29.9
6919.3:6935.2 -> 27.3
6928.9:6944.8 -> 29.4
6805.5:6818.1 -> 29.7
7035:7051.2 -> 25.3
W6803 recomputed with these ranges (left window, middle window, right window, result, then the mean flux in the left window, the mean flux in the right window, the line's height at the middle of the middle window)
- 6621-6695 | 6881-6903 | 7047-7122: 0.04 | 27.7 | 27.7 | 27.7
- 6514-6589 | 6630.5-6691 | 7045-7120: 0.03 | 28.7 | 27.6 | 28.5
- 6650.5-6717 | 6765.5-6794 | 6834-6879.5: -0.02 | 28.2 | 27.9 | 28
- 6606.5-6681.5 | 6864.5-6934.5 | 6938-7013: 0.01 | 28.2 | 27.4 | 27.6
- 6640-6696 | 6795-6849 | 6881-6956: -0.03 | 28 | 27.4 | 27.6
